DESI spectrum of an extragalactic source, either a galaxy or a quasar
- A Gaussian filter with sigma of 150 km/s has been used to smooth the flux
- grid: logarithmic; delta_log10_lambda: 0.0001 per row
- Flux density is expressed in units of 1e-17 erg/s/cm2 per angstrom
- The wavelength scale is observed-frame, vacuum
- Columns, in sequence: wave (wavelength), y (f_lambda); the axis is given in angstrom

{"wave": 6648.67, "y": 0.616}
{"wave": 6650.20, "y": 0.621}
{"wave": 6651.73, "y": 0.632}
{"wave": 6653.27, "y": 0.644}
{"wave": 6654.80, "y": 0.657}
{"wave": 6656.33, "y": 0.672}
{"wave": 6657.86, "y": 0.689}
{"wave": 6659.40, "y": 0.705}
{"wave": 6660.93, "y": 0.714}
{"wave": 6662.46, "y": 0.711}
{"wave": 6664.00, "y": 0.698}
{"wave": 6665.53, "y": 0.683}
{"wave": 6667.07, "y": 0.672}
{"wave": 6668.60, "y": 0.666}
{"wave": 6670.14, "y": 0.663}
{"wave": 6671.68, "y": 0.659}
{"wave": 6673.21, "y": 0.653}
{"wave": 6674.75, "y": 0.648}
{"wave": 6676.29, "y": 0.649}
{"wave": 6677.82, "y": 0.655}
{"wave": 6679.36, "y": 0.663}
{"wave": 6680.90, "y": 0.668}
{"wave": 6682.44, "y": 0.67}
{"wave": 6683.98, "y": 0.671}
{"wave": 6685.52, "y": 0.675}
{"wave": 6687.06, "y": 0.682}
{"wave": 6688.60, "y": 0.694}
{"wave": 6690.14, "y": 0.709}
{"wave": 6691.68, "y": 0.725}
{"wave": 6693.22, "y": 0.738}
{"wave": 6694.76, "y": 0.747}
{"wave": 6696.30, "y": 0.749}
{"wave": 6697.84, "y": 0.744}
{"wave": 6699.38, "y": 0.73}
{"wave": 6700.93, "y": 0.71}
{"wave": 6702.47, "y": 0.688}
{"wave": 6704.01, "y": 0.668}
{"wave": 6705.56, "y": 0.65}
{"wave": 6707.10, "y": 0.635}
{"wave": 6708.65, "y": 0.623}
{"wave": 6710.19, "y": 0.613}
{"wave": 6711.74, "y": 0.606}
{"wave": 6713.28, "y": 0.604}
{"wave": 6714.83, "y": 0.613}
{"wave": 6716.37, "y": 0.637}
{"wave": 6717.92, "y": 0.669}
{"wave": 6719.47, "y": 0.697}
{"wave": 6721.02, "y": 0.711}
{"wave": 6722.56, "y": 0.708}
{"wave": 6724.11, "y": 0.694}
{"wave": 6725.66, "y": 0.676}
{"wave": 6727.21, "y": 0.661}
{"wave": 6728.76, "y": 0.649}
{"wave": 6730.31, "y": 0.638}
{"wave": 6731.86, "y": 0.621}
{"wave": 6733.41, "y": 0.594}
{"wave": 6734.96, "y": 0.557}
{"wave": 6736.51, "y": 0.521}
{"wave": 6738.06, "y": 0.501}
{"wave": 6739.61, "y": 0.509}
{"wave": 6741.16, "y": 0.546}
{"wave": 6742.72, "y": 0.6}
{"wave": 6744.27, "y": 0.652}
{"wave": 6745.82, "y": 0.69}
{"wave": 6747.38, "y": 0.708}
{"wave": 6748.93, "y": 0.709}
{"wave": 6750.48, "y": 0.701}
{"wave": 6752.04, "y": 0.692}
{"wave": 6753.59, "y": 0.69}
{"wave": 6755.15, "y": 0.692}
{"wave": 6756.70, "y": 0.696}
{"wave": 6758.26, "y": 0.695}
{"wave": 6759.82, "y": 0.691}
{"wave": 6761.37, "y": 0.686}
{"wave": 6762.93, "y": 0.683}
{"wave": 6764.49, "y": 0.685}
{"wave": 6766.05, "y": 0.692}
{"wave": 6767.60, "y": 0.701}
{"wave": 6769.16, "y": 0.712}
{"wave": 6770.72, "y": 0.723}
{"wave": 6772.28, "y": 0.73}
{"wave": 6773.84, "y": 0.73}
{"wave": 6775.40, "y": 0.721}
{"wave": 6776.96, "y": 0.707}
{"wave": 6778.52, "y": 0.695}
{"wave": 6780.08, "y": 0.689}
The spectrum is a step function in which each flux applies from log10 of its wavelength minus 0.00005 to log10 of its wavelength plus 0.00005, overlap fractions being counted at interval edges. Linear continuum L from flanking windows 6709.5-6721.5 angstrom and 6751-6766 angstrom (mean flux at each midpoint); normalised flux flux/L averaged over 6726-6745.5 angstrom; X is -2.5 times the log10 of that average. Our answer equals 0.13 mag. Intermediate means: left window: 0.642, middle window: 0.592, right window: 0.69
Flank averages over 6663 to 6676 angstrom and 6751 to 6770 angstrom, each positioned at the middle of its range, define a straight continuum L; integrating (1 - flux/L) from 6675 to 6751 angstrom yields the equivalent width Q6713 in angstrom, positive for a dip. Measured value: 2.5 angstrom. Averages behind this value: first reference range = 0.667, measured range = 0.657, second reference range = 0.693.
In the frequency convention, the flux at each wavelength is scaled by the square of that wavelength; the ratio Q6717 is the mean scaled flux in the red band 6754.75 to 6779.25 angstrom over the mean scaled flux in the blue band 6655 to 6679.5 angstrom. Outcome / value 1.07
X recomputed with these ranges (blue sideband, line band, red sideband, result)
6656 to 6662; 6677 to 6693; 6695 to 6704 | 0.05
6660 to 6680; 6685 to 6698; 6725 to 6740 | -0.12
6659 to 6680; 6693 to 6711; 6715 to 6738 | -0.06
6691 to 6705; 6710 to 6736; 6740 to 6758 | 0.08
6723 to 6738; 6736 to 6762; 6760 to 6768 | 0.02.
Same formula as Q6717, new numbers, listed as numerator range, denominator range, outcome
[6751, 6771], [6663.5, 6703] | 1.03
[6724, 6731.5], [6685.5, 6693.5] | 0.94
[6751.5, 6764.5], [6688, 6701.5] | 0.97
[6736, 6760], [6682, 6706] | 0.93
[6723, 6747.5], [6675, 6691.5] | 0.92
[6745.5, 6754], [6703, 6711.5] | 1.11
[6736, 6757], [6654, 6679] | 0.97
